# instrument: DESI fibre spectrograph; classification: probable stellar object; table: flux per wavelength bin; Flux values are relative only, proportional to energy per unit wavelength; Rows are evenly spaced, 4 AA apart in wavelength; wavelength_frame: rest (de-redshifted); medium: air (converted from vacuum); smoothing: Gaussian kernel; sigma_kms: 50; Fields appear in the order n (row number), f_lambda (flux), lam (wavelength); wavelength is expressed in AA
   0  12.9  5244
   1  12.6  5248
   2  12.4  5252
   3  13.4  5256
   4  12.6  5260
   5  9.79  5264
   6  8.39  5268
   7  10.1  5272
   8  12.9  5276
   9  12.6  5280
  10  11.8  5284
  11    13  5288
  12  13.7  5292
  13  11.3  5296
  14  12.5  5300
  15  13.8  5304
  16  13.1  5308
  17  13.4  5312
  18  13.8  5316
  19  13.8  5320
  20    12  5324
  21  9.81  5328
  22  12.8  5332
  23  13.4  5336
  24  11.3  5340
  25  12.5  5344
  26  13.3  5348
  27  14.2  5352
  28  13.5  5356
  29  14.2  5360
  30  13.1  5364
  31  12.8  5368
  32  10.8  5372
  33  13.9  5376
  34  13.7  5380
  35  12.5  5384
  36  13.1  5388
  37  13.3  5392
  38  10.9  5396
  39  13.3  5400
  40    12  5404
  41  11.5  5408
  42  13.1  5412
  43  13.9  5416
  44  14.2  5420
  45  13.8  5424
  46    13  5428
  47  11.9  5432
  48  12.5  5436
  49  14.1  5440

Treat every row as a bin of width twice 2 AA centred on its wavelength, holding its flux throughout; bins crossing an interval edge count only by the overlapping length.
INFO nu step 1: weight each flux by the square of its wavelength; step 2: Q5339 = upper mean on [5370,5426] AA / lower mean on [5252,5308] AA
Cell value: 1.1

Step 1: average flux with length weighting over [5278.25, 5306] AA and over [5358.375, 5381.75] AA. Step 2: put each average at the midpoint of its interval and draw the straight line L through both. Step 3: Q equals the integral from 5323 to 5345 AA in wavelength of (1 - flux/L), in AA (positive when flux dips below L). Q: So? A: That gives 1.6 AA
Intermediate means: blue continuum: 12.7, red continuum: 13.1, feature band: 11.9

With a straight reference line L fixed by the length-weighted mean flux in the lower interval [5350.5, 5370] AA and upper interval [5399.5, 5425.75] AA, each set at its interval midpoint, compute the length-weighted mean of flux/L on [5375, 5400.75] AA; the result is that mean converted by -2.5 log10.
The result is 0.03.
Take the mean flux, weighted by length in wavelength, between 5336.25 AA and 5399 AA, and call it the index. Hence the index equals 12.9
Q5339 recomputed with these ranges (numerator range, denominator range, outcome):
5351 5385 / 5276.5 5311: 1.06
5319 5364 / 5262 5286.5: 1.20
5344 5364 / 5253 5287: 1.22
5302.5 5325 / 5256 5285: 1.20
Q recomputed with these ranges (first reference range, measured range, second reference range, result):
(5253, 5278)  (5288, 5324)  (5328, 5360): -3.02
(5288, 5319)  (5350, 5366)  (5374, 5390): -0.62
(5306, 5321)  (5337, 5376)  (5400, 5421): 0.94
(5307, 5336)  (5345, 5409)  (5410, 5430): 1.48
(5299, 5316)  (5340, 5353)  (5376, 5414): 0.07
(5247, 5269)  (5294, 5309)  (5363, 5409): -0.87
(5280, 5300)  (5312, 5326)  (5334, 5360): -0.47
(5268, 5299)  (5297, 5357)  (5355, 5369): -0.34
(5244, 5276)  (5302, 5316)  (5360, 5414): -1.78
